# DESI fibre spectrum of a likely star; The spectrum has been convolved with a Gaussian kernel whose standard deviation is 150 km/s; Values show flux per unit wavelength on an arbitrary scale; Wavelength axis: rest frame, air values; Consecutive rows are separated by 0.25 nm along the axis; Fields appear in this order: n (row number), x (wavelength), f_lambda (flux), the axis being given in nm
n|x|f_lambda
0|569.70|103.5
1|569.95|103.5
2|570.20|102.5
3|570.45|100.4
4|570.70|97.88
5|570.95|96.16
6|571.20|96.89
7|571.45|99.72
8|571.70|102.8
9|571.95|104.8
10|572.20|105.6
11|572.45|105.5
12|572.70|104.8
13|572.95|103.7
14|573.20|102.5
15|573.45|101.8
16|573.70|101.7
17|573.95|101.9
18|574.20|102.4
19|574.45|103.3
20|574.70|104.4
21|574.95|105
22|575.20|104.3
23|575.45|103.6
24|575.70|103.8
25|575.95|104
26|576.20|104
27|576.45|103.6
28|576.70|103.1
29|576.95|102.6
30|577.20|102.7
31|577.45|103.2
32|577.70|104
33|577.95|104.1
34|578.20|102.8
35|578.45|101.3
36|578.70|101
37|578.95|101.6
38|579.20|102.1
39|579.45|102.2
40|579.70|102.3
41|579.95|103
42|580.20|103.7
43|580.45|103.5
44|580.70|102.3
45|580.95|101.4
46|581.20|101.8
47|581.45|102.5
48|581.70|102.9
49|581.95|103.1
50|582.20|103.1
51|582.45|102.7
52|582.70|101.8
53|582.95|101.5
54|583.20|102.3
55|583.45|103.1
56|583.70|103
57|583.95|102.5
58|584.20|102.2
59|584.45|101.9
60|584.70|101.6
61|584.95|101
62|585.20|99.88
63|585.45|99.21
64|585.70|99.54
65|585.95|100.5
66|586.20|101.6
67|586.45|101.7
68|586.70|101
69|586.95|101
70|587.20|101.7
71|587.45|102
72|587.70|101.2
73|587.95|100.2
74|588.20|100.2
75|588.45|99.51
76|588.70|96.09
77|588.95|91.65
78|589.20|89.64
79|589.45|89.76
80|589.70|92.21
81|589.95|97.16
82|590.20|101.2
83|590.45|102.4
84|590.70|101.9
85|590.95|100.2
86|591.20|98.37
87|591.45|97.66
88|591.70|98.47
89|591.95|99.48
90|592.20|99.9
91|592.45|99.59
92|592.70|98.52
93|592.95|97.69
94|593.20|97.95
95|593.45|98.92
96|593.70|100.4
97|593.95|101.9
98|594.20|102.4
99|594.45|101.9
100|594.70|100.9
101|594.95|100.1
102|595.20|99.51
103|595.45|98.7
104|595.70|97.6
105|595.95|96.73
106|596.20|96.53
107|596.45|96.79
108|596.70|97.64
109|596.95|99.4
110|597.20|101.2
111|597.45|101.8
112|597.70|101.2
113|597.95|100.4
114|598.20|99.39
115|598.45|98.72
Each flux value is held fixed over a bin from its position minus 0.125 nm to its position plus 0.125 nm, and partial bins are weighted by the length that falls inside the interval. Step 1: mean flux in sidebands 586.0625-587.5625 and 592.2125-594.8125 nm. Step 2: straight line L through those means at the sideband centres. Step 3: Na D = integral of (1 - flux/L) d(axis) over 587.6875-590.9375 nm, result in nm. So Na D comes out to 0.123 nm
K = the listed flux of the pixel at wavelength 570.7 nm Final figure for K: 97.88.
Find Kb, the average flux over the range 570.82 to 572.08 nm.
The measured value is 100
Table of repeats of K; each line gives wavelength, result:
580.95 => 101.4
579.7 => 102.3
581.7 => 102.9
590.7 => 101.9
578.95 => 101.6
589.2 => 89.64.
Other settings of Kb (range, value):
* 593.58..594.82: 102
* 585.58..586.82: 101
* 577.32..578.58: 103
